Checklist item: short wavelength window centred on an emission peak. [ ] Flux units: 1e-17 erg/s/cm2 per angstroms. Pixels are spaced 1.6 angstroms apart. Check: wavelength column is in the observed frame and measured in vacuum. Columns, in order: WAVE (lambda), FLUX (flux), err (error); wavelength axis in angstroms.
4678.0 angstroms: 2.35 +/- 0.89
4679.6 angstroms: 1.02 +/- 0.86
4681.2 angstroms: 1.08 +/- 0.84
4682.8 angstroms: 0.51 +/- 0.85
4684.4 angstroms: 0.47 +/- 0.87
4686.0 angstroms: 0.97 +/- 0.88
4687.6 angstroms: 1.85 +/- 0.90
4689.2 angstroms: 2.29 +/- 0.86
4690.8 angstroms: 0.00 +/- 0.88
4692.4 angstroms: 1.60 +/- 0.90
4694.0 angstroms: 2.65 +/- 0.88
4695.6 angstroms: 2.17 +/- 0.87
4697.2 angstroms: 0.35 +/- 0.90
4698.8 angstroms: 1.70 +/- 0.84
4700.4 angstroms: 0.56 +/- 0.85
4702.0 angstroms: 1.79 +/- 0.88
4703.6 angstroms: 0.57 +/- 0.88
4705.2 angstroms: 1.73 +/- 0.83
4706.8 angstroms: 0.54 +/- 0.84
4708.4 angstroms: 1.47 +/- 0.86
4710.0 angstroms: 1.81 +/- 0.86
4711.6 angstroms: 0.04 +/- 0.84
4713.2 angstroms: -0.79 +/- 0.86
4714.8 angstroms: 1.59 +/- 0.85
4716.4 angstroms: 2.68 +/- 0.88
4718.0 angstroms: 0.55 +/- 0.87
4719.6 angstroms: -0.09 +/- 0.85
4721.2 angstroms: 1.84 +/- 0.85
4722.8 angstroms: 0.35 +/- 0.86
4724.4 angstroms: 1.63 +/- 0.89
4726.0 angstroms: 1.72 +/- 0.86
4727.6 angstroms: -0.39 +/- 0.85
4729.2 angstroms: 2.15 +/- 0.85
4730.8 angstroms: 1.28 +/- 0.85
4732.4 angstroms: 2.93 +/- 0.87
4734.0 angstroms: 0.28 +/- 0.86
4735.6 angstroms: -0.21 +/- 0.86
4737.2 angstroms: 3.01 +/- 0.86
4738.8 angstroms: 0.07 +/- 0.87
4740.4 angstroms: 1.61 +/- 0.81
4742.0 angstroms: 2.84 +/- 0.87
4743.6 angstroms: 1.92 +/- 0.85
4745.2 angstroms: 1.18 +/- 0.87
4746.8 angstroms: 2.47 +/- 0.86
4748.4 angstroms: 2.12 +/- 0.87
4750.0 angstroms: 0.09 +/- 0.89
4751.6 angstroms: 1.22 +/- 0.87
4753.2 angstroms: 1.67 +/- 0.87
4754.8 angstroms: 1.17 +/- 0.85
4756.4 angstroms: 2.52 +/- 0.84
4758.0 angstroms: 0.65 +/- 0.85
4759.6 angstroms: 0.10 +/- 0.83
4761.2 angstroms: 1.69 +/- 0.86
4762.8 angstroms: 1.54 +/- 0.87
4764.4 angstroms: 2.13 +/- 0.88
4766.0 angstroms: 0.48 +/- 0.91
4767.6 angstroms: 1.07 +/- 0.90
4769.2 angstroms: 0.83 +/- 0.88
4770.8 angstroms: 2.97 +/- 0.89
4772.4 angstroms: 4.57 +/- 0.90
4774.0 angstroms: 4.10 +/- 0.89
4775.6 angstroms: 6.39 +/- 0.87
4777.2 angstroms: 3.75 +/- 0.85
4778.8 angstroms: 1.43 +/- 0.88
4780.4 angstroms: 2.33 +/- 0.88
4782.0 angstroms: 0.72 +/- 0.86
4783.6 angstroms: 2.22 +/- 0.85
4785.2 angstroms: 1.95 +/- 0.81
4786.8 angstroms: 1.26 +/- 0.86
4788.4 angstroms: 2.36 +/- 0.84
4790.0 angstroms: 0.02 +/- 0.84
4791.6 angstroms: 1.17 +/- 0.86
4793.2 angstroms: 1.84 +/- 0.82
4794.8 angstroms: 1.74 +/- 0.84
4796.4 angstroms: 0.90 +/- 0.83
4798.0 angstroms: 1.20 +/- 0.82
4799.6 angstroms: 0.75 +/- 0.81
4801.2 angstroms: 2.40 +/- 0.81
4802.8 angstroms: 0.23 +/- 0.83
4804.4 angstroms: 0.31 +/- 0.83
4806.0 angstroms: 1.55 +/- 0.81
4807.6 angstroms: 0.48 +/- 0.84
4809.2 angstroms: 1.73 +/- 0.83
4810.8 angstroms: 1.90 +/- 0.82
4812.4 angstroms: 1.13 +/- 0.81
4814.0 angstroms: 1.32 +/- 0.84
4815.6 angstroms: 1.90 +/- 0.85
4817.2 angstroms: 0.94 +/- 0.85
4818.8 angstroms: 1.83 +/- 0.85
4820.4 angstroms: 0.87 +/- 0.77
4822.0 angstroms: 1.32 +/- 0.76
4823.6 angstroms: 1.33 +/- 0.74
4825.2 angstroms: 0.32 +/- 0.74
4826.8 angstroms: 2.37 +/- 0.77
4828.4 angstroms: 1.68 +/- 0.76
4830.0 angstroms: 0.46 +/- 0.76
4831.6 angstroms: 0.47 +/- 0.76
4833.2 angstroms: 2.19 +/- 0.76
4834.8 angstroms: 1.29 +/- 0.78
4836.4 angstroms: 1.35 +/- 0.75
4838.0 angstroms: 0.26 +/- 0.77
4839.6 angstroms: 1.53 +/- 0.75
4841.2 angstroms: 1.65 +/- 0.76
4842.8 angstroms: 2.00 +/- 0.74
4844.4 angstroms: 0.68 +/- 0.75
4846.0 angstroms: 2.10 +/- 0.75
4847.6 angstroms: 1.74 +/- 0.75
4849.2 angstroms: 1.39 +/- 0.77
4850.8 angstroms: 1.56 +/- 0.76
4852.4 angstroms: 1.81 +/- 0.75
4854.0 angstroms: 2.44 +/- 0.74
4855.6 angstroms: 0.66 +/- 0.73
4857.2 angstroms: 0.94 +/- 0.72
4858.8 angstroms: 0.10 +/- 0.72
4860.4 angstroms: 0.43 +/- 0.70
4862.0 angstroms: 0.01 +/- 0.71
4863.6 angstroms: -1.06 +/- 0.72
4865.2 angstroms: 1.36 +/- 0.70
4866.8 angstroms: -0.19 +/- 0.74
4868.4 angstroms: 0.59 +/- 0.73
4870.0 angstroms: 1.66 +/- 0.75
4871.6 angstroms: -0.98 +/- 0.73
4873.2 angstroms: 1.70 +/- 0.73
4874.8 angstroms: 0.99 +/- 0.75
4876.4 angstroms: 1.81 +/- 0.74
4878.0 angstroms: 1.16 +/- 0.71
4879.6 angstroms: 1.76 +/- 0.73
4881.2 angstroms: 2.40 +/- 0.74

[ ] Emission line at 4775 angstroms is [O II] 3727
